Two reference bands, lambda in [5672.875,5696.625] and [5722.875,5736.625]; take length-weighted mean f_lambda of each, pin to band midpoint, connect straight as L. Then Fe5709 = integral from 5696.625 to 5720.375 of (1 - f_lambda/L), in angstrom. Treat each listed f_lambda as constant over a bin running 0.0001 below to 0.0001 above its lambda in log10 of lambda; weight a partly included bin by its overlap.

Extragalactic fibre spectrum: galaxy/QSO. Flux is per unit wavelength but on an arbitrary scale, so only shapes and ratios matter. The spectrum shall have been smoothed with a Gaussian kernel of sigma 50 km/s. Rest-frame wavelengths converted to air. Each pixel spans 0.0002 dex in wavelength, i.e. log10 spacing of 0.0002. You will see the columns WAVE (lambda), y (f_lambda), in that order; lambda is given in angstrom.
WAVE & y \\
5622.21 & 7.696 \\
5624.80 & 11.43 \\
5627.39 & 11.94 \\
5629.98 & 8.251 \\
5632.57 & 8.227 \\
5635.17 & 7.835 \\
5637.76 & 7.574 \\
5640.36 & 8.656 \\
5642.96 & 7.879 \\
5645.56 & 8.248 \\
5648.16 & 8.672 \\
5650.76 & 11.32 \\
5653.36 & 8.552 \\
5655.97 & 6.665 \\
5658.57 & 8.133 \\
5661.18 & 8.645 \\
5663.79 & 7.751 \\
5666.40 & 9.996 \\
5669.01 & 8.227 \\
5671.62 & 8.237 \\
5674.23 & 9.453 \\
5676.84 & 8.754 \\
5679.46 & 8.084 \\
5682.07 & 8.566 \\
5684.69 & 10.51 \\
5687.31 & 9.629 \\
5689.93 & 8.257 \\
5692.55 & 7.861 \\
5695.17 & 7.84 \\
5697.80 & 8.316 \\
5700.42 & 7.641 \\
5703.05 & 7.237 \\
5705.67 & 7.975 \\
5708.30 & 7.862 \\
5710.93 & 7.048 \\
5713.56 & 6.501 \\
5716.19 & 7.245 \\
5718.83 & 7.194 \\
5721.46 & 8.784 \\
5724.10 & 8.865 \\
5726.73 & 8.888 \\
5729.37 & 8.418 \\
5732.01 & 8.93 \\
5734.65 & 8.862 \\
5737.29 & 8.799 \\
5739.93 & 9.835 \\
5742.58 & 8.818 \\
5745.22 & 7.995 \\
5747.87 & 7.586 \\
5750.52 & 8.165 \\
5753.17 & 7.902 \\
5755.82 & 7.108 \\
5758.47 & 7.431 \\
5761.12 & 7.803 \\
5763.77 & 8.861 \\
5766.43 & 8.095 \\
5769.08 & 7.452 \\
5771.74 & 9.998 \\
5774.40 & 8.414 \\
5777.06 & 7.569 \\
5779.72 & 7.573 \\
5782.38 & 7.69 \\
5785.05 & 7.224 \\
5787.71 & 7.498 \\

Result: 3.6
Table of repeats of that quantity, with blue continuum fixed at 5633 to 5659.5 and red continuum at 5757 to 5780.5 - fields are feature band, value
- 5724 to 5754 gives -1.4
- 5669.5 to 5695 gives -1.4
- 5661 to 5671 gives -0.4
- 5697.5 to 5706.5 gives 0.6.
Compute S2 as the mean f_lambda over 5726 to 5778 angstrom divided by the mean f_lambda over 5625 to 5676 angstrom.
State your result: 0.96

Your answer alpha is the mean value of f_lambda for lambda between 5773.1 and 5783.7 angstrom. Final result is 7.81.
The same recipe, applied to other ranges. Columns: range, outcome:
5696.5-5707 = 7.8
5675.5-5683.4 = 8.48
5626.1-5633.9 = 9.46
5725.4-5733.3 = 8.75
